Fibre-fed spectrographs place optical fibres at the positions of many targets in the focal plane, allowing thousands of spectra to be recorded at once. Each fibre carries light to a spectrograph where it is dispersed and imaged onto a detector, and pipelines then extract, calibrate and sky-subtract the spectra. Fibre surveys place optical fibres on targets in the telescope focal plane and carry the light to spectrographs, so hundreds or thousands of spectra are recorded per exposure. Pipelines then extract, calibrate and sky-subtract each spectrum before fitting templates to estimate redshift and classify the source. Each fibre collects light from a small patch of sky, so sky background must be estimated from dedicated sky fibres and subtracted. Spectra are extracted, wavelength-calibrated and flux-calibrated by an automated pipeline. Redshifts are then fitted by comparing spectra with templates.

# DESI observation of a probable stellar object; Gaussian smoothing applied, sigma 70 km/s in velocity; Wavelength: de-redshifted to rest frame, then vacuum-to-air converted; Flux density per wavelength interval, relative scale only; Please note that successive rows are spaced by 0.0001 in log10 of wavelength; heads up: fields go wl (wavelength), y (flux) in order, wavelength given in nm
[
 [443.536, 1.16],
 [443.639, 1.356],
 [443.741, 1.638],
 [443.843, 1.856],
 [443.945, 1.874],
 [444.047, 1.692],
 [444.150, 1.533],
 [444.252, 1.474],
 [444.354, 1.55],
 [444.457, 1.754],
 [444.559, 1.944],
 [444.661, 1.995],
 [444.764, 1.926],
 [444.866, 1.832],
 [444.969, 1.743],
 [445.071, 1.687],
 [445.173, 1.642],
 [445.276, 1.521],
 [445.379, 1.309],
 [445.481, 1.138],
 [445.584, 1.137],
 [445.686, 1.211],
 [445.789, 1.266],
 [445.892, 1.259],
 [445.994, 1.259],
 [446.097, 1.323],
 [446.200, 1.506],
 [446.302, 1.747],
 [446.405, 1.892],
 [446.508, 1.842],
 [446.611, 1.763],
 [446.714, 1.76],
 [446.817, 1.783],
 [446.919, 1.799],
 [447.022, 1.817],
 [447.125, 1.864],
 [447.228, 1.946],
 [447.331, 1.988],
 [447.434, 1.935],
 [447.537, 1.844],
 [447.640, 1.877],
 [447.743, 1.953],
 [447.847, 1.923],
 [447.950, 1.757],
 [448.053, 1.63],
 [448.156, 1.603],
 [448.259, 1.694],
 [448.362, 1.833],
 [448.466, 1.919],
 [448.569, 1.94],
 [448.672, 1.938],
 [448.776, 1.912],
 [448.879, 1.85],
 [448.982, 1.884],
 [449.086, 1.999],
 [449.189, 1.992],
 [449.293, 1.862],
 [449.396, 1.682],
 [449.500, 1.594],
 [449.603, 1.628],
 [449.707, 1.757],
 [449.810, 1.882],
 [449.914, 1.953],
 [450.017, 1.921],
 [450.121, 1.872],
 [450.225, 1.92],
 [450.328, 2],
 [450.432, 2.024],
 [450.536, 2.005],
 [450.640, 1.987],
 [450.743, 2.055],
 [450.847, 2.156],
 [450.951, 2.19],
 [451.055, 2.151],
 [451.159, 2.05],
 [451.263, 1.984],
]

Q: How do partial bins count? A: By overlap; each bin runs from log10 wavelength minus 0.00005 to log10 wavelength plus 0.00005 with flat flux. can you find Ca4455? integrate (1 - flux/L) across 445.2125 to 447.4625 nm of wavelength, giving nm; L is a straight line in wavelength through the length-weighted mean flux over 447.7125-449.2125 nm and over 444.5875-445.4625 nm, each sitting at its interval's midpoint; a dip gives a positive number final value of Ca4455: 0.21 nm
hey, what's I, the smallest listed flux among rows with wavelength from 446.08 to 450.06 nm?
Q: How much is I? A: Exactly 1.323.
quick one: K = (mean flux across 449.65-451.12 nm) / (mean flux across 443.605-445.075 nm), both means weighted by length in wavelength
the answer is 1.15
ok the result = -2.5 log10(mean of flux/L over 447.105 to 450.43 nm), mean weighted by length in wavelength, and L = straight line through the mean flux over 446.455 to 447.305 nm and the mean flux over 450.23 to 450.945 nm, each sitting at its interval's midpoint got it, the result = 0.044 mag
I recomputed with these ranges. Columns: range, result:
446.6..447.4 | 1.76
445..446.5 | 1.137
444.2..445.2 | 1.474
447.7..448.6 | 1.603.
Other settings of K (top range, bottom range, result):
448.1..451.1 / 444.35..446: 1.23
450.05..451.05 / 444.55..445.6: 1.24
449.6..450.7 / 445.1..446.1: 1.46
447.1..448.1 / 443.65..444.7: 1.09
